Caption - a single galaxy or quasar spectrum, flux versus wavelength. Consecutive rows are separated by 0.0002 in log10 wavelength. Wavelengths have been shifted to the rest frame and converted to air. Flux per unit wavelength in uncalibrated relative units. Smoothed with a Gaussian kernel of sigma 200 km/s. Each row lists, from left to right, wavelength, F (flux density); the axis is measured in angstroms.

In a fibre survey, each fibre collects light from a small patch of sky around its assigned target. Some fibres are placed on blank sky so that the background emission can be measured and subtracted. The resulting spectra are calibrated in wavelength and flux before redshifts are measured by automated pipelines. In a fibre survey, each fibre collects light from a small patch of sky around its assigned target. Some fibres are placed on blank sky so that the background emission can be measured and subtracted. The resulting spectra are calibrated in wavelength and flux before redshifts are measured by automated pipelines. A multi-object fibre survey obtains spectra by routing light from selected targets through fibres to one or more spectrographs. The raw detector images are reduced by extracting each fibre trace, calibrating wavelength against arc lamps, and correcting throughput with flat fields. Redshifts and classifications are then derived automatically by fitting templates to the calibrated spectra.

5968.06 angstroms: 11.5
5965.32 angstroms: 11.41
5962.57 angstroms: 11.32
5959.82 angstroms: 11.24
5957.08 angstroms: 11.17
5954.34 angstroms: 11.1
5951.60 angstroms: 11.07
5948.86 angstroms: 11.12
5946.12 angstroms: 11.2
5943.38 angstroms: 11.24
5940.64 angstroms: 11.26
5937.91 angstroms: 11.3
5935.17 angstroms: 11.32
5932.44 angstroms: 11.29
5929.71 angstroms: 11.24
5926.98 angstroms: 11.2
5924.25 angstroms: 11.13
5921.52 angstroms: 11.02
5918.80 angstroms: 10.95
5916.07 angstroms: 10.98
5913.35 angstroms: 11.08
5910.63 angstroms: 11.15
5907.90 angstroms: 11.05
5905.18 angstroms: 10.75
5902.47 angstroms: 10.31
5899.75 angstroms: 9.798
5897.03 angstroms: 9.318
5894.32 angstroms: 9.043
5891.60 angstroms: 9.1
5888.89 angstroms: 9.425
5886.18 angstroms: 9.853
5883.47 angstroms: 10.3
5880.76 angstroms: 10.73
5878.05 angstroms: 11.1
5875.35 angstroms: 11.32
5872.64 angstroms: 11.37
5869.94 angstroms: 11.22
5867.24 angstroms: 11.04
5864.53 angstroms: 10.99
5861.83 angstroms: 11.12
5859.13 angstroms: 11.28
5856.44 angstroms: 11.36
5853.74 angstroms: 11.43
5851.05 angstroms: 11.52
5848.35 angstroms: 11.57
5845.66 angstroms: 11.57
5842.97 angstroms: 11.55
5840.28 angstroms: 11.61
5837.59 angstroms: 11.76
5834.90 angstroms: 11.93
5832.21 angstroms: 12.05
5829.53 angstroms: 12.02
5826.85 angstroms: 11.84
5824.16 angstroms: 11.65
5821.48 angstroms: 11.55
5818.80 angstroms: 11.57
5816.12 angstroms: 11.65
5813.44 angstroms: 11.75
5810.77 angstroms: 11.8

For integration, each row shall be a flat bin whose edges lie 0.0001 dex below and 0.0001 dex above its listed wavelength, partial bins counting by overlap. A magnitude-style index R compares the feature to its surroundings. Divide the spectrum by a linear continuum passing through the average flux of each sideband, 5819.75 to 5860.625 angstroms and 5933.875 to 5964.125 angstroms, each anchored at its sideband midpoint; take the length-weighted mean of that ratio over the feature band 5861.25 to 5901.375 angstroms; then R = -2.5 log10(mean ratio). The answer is 0.111 mag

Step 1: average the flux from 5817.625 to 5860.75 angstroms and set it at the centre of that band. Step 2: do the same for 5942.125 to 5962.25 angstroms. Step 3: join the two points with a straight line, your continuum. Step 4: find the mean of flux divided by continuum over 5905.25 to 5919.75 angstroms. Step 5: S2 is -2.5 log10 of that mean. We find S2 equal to 0.03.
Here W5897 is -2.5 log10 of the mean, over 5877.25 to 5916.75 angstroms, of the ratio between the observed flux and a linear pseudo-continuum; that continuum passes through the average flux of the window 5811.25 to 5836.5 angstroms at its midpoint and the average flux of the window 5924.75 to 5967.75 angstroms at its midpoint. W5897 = 0.12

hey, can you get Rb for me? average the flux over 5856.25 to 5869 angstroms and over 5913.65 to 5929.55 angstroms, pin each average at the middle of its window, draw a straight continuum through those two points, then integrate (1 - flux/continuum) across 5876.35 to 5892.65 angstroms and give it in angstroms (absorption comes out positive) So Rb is 1.4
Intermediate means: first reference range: 11.1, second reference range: 11.1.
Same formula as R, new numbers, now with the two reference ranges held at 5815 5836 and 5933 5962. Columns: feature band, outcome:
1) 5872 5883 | 0.05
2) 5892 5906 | 0.17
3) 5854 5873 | 0.04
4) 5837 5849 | 0.01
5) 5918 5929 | 0.02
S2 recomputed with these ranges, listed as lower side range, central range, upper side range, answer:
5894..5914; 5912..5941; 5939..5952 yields -0.04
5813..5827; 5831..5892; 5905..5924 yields 0.02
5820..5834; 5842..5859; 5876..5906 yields -0.03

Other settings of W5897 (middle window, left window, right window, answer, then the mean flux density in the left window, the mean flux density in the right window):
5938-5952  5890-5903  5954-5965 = -0.04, 9.46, 11.2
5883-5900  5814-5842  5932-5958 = 0.20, 11.8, 11.2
